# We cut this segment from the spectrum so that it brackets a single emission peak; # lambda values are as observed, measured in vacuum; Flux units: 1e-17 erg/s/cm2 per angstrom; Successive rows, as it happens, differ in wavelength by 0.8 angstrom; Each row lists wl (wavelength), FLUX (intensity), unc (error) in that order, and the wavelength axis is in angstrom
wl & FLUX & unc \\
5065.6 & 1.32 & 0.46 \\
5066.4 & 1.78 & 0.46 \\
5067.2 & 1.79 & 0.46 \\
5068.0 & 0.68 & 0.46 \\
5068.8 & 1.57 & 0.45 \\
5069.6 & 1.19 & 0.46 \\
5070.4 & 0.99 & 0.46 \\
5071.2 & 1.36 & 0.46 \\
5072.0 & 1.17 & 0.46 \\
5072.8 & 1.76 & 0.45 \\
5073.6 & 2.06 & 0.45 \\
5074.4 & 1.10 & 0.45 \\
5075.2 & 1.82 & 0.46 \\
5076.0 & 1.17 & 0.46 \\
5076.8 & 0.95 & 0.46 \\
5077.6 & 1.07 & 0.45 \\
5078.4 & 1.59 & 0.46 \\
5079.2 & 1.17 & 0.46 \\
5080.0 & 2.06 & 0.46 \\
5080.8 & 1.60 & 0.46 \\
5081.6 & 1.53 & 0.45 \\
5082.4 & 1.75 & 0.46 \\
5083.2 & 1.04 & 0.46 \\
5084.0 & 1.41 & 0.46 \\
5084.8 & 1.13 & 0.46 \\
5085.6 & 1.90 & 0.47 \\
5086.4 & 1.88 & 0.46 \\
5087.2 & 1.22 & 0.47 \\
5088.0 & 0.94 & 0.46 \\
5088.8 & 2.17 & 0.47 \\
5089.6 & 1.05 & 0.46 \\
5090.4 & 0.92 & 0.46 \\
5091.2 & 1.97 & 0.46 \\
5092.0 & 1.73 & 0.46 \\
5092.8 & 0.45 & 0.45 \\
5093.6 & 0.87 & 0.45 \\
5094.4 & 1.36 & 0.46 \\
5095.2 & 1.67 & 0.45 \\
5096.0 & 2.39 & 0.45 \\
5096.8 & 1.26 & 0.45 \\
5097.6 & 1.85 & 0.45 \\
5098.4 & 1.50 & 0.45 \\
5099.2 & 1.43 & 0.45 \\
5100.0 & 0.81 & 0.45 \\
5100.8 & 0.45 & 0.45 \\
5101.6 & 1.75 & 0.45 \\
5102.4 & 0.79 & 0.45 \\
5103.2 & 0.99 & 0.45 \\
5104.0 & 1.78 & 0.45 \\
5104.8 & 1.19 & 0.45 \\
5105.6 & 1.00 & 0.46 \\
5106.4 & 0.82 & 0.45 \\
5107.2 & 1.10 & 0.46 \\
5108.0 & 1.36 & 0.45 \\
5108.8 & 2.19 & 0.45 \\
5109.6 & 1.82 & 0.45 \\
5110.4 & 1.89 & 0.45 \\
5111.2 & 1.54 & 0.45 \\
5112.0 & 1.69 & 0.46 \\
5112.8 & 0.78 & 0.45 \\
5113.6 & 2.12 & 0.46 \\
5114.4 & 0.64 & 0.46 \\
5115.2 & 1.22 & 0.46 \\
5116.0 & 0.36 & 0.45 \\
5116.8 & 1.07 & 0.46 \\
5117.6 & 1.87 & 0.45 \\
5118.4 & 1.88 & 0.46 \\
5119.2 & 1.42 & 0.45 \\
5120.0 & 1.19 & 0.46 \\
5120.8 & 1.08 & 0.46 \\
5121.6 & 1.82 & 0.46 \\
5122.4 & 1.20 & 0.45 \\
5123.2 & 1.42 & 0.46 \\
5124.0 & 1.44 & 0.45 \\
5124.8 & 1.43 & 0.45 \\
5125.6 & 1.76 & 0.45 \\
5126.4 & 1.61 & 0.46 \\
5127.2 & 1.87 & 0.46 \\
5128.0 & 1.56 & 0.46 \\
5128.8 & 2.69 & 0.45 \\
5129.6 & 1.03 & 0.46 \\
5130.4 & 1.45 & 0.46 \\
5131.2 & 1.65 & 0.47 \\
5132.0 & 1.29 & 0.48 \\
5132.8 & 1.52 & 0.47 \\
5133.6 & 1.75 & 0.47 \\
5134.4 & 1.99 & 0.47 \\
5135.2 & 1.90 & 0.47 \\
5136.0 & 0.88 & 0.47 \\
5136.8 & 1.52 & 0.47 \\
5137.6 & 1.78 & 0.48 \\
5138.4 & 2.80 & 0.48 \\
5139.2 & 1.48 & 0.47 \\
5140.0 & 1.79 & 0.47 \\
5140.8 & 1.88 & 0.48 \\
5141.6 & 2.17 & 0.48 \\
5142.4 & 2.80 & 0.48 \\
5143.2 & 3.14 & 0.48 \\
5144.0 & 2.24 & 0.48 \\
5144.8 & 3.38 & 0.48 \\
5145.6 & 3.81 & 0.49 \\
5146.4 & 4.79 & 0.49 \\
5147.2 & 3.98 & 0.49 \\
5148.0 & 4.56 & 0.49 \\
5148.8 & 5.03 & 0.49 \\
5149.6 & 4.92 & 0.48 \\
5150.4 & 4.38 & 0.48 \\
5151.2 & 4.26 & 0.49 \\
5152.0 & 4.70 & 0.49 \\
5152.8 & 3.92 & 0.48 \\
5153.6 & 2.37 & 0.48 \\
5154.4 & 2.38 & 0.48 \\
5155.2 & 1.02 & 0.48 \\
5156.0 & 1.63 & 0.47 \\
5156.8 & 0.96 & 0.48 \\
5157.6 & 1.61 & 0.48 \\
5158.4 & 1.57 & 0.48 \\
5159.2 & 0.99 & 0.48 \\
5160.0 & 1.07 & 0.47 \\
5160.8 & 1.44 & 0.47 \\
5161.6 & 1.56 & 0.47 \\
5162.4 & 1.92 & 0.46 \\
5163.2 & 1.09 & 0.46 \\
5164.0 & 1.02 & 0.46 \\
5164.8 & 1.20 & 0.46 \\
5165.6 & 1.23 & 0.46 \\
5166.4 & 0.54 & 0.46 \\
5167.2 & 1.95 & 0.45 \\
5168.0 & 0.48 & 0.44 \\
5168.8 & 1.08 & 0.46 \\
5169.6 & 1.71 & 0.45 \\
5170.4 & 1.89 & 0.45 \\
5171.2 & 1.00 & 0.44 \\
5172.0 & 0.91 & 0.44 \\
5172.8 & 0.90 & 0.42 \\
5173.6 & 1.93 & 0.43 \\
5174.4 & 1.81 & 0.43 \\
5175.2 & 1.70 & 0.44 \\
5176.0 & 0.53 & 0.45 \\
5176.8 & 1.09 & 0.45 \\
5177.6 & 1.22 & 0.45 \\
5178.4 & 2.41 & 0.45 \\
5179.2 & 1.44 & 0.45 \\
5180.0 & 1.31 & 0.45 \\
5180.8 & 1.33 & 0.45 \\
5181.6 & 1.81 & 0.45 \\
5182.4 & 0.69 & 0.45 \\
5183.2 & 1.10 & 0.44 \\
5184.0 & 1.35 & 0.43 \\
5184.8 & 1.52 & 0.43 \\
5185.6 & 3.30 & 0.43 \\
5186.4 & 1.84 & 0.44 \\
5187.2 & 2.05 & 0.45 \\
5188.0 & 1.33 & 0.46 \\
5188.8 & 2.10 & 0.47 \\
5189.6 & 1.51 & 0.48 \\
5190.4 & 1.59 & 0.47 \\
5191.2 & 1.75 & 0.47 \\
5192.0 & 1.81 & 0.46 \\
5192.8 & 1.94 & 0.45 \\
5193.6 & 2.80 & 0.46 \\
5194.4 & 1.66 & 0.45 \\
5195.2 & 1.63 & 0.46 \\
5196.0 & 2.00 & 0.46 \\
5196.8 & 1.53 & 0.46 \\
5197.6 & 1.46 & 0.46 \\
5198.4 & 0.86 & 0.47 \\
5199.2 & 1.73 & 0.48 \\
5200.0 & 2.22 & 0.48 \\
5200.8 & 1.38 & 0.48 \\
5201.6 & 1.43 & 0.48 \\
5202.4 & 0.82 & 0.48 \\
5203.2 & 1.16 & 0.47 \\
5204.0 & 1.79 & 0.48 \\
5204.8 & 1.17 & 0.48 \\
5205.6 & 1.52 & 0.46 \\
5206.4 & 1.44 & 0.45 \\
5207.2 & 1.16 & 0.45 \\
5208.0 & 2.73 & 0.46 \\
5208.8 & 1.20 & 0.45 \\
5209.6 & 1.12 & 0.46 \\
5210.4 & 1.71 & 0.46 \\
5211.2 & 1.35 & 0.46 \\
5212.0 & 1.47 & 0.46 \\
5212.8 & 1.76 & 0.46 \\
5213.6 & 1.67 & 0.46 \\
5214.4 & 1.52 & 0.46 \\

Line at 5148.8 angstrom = [O II]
